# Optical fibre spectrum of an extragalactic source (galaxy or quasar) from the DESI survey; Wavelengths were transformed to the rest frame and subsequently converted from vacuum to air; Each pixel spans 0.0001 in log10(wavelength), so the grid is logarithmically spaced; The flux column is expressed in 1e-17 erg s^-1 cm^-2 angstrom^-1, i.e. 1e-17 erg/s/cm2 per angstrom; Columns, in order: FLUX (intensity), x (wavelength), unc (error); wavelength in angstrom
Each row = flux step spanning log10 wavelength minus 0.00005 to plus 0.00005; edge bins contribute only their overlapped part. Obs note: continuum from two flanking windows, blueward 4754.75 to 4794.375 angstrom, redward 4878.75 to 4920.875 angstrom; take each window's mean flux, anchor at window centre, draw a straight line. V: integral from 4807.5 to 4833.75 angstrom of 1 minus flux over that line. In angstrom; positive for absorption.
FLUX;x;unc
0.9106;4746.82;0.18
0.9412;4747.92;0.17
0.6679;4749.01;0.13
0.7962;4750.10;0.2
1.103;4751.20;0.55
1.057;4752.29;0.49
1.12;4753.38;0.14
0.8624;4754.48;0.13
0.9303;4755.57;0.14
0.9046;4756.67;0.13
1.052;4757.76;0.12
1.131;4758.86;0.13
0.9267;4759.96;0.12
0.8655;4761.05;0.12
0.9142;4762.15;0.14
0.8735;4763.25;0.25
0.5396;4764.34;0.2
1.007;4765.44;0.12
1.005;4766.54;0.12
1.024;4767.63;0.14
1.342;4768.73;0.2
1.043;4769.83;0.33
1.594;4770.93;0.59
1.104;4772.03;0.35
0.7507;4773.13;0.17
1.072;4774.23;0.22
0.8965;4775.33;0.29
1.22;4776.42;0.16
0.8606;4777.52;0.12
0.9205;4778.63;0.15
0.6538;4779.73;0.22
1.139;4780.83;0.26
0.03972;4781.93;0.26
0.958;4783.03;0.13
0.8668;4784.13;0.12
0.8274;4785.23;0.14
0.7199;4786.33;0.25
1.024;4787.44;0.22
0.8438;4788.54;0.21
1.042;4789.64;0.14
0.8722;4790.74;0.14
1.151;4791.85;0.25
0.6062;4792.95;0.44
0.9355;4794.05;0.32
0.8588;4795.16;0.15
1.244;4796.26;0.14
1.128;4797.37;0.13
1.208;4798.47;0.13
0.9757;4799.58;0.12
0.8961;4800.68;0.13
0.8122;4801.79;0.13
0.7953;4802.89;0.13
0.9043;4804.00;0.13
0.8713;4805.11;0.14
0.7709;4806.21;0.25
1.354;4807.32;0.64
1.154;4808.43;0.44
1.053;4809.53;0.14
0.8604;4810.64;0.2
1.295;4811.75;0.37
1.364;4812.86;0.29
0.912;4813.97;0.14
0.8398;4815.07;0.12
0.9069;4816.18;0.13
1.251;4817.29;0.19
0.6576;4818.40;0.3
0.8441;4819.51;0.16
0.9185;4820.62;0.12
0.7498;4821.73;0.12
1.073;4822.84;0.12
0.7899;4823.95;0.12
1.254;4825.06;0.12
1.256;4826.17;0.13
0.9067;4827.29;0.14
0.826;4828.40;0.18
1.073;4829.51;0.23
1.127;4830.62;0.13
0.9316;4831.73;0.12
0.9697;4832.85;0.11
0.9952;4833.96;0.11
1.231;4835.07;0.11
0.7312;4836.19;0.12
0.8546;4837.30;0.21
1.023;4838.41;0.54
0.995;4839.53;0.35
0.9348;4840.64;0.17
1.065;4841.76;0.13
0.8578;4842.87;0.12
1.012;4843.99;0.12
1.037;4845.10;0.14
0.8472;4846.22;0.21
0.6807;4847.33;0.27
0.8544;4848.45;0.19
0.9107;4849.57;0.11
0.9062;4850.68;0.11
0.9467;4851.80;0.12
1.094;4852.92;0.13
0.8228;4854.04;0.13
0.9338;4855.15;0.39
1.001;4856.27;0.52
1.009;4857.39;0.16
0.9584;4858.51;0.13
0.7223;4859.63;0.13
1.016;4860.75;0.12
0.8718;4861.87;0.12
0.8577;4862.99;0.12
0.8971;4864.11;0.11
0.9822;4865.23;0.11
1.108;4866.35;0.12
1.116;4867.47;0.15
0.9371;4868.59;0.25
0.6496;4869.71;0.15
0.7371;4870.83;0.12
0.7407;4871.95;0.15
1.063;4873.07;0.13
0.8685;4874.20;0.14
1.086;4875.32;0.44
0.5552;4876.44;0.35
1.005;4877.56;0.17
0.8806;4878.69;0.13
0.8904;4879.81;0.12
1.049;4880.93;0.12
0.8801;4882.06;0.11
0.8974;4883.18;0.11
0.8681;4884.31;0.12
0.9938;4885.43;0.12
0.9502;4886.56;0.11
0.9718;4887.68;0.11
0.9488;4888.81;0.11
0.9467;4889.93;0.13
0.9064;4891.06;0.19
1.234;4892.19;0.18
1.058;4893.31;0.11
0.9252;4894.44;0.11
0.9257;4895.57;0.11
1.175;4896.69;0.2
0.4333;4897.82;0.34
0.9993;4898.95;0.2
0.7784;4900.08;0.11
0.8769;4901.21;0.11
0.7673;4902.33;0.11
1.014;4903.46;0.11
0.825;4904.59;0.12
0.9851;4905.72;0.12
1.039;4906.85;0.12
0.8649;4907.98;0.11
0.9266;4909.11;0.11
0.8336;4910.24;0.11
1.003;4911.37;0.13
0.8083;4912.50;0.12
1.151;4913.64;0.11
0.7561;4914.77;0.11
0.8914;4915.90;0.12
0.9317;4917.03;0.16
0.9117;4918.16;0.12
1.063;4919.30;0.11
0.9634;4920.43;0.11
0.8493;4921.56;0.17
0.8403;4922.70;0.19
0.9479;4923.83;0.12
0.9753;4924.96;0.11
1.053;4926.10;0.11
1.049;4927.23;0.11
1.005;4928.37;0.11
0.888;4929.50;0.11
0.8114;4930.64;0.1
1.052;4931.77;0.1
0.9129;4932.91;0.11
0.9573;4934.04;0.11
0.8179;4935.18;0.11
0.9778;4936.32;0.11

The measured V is -2.0 angstrom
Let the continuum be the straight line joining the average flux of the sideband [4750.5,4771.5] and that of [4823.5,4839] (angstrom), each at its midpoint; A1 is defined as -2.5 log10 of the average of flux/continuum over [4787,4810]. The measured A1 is 0.033 mag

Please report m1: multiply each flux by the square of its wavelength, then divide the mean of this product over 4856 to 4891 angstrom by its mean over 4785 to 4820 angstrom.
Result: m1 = 1.0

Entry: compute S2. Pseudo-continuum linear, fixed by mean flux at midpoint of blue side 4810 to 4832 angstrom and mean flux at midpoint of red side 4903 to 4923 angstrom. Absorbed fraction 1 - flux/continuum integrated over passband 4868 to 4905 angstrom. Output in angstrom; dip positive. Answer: 1.6 angstrom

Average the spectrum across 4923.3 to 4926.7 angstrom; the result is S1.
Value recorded 0.994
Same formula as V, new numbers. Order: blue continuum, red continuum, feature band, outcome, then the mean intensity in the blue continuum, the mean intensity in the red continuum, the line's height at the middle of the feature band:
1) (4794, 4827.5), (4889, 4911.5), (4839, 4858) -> 0.6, 0.996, 0.925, 0.966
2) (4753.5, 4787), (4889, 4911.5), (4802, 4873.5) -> -1.8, 0.937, 0.925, 0.931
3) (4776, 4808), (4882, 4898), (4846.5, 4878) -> 1.3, 0.913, 0.955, 0.943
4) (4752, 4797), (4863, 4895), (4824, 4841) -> -1.1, 0.946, 0.933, 0.939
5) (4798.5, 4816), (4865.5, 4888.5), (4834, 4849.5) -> 0.3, 0.995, 0.914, 0.955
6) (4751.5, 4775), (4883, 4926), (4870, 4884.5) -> 0.9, 1.01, 0.929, 0.944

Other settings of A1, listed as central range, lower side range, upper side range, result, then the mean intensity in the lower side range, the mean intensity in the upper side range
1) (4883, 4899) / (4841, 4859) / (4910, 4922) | -0.022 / 0.933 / 0.927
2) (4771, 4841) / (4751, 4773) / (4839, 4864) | 0.011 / 1.01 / 0.924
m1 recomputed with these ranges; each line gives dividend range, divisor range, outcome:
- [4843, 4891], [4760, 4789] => 1.03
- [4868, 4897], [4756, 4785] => 1.02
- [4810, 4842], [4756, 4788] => 1.07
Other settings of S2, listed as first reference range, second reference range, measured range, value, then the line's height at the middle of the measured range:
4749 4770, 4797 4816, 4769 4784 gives 0.5 angstrom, 0.98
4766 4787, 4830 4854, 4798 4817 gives -1.0 angstrom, 0.95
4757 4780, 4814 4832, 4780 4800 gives 1.5 angstrom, 0.981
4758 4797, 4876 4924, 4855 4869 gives -0.4 angstrom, 0.926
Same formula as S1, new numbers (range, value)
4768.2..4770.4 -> 1.19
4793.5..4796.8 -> 1.01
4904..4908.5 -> 0.929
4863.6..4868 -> 1.03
